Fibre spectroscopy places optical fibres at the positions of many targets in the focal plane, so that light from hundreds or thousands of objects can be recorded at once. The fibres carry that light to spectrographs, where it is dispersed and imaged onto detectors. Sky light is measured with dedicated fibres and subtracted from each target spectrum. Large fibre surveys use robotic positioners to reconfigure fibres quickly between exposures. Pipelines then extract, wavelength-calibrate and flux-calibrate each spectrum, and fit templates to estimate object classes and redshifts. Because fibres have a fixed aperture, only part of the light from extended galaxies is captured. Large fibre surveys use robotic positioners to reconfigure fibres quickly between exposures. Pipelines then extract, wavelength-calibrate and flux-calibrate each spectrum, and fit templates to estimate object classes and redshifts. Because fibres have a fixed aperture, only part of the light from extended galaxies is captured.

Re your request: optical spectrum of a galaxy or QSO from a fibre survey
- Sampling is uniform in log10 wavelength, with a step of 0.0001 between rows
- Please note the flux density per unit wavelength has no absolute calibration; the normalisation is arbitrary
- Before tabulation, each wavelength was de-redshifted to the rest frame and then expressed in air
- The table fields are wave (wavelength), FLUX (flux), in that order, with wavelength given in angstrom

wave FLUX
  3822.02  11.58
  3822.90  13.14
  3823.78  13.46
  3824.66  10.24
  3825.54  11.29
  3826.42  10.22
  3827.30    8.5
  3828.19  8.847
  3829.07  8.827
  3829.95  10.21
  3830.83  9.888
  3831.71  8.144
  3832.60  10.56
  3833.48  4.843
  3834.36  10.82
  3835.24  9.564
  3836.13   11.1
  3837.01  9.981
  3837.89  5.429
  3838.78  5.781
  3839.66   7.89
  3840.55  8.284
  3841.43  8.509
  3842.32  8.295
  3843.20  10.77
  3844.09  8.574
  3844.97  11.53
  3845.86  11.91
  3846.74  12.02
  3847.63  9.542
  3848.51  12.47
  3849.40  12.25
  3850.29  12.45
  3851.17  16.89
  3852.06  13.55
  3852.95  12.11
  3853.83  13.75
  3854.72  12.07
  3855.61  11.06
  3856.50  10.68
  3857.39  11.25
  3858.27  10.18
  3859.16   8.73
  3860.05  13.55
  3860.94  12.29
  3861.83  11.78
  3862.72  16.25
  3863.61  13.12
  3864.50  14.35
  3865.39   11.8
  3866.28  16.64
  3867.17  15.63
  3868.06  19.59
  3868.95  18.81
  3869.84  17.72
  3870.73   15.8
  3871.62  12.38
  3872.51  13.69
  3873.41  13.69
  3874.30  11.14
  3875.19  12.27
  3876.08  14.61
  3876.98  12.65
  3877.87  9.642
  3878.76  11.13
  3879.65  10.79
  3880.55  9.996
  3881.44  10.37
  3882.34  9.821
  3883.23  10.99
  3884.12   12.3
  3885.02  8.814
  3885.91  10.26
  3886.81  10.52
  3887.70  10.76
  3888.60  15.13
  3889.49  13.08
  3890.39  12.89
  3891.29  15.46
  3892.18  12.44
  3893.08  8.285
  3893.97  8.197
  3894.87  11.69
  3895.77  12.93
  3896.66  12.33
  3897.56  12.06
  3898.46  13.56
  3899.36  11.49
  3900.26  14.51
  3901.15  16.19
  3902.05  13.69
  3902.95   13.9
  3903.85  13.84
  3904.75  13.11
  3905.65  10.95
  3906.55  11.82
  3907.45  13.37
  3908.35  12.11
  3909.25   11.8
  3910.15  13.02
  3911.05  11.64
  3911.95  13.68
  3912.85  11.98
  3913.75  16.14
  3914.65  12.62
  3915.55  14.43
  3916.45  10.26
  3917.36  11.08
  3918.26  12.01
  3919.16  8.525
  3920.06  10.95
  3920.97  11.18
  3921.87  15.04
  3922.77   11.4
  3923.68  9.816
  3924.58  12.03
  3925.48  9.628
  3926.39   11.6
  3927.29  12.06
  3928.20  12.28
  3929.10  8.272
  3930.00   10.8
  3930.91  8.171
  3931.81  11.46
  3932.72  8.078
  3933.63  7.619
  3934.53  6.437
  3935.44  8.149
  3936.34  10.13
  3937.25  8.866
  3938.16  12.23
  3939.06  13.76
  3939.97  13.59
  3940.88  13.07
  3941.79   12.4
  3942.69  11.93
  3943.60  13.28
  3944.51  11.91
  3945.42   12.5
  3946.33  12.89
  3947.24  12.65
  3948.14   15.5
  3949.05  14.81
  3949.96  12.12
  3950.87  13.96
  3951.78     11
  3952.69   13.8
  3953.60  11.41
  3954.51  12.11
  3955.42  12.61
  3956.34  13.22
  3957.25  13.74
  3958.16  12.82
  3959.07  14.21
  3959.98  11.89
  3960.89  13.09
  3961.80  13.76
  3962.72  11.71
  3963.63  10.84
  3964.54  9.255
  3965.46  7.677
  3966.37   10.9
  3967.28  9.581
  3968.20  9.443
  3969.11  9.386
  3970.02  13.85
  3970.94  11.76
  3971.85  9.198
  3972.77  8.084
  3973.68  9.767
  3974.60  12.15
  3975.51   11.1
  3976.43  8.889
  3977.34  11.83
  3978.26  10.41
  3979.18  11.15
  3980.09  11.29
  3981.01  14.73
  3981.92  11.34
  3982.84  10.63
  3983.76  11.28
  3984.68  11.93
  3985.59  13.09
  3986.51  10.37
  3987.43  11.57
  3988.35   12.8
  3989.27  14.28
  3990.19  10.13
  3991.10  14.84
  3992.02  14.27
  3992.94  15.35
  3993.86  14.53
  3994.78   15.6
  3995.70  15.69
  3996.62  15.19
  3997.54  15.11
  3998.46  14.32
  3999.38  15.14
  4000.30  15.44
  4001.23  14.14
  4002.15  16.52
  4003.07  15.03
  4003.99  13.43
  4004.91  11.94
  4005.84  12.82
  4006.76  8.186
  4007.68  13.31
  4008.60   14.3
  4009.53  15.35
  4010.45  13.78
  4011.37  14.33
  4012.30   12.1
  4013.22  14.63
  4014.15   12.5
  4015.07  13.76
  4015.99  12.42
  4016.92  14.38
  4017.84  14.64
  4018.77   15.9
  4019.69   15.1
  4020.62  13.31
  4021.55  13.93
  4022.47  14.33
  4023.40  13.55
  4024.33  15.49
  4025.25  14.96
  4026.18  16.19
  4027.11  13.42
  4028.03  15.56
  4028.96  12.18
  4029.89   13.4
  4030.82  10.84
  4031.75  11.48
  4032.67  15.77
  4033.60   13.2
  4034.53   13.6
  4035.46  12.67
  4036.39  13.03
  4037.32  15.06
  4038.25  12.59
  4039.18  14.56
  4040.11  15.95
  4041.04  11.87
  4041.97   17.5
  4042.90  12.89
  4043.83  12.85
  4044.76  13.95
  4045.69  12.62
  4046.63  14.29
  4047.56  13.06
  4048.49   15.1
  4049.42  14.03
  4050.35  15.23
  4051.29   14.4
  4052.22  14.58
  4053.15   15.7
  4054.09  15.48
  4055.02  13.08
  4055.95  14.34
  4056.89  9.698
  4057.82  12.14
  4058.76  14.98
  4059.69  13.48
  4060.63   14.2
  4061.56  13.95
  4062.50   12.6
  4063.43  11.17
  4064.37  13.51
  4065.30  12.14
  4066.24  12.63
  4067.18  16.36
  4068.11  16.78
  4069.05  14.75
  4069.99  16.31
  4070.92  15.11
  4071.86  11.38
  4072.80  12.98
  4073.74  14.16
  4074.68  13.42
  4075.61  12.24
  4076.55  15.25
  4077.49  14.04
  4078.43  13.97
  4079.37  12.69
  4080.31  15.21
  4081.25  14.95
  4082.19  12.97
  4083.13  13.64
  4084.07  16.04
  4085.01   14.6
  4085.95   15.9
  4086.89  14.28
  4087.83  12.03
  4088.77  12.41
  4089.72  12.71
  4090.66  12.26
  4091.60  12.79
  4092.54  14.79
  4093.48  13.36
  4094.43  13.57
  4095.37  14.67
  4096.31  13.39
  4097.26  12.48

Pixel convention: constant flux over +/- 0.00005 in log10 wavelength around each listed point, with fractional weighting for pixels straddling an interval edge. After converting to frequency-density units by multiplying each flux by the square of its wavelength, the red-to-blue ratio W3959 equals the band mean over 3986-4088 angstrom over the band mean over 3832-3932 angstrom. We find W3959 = 1.27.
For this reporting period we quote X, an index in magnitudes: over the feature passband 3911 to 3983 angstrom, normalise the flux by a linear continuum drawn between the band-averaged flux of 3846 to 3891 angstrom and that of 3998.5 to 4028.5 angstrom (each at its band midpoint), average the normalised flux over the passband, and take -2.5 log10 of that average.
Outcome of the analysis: 0.17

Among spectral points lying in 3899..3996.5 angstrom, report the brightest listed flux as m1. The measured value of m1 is 16.19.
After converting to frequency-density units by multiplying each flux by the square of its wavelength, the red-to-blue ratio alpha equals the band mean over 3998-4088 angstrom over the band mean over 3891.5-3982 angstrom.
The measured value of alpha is 1.25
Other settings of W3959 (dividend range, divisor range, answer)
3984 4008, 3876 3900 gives 1.25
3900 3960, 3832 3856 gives 1.21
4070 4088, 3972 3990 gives 1.30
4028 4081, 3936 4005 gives 1.15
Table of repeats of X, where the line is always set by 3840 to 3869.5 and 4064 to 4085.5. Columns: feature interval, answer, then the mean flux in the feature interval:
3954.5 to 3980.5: 0.19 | 11.2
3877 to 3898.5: 0.12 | 11.4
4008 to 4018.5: -0.02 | 13.9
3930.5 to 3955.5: 0.13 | 11.7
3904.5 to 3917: 0.02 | 12.6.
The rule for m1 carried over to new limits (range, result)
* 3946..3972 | 15.5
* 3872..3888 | 14.61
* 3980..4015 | 16.52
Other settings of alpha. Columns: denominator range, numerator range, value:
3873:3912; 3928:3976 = 0.97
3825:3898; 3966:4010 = 1.16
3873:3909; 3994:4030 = 1.25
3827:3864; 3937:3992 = 1.20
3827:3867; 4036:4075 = 1.42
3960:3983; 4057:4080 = 1.32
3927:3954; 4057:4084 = 1.28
